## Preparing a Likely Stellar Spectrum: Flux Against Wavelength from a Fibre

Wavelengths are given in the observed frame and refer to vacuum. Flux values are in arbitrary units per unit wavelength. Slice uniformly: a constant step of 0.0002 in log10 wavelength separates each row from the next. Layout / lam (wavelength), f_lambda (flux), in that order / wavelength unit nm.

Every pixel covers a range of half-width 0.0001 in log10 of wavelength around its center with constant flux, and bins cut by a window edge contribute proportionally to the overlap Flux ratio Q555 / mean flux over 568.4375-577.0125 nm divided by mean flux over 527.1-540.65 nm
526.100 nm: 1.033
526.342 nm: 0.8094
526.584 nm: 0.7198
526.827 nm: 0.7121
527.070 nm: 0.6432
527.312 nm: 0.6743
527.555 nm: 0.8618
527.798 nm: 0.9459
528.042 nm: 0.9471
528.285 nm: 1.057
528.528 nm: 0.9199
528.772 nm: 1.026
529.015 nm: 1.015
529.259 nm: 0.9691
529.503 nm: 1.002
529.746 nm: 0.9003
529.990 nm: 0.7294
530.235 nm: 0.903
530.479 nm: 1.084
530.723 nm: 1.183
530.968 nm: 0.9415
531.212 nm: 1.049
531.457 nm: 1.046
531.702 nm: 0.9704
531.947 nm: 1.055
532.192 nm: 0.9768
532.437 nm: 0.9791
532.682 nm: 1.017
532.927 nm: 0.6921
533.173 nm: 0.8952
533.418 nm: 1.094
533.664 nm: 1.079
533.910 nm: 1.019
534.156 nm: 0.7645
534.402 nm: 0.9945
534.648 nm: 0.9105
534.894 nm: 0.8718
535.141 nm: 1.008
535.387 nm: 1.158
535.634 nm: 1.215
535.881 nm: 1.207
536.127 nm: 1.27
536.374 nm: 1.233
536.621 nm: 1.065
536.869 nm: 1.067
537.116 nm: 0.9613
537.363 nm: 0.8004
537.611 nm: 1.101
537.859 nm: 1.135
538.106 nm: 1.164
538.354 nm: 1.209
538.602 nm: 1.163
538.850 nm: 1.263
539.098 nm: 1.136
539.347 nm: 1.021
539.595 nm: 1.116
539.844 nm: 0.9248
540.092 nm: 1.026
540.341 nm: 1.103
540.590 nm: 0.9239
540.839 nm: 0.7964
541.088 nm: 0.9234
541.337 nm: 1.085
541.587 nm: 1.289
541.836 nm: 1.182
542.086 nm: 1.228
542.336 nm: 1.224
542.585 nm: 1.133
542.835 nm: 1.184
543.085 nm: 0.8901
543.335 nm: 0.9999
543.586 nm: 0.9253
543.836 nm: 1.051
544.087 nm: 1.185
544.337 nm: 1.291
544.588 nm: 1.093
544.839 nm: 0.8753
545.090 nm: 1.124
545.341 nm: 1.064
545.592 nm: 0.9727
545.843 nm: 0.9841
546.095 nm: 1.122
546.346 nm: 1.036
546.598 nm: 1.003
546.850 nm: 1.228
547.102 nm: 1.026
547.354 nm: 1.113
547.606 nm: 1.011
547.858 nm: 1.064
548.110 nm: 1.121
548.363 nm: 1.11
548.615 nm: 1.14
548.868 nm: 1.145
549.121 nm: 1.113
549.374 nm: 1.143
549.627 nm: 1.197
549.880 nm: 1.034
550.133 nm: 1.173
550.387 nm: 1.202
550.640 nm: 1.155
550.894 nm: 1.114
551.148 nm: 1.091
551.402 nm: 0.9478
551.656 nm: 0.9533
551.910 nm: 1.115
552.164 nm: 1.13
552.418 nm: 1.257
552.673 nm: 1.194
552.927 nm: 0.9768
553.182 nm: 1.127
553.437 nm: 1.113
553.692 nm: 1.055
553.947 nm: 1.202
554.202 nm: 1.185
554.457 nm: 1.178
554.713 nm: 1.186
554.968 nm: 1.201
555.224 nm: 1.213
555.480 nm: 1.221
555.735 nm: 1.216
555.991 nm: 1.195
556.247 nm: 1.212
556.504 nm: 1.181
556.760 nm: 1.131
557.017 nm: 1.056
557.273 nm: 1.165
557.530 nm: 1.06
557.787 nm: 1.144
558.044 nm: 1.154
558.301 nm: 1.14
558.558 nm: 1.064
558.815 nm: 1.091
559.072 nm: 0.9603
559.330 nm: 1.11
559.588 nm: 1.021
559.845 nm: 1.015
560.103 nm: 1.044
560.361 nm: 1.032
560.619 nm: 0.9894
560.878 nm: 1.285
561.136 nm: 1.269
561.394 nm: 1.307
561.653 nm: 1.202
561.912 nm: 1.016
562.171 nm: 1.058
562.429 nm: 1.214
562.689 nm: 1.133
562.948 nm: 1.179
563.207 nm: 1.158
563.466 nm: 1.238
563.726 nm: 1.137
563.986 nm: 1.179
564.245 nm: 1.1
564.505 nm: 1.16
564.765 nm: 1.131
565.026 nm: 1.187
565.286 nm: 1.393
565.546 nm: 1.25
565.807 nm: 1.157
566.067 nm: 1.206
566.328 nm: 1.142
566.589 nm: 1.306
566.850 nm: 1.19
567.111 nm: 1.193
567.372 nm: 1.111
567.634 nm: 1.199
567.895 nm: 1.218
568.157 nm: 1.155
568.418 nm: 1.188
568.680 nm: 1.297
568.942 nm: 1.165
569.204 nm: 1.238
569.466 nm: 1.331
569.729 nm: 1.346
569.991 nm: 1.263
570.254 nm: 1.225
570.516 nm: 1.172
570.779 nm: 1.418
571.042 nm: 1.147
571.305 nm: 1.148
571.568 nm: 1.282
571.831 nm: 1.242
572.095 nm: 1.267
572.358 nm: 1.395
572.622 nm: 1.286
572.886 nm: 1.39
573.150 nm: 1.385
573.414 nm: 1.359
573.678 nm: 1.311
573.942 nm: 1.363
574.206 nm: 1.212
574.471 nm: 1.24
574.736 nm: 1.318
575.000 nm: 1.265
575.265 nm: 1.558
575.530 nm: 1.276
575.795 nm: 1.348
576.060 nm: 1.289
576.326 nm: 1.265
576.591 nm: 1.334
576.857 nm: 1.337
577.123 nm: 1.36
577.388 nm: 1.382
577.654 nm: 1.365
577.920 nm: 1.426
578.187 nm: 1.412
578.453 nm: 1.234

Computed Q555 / 1.28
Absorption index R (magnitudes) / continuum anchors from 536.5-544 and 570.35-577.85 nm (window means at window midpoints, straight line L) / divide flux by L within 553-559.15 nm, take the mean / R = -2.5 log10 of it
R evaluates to 0.04 mag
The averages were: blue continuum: 1.07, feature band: 1.14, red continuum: 1.31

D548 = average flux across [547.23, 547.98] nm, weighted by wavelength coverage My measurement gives 1.06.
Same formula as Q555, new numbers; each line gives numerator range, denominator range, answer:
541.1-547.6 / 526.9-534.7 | 1.15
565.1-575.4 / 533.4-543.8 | 1.18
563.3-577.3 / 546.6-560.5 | 1.13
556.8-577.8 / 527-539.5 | 1.20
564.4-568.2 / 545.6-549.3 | 1.11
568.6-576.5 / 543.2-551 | 1.19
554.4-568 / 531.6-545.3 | 1.09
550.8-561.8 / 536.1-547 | 1.05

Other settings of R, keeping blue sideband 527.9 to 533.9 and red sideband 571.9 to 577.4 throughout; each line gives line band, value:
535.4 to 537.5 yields -0.082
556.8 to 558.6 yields 0.074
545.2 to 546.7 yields 0.070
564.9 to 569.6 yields 0.045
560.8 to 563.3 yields 0.043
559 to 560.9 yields 0.159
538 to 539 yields -0.153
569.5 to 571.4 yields 0.037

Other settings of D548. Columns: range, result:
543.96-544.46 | 1.24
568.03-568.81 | 1.21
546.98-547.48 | 1.07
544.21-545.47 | 1.09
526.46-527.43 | 0.688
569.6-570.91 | 1.29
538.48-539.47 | 1.15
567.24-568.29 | 1.17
